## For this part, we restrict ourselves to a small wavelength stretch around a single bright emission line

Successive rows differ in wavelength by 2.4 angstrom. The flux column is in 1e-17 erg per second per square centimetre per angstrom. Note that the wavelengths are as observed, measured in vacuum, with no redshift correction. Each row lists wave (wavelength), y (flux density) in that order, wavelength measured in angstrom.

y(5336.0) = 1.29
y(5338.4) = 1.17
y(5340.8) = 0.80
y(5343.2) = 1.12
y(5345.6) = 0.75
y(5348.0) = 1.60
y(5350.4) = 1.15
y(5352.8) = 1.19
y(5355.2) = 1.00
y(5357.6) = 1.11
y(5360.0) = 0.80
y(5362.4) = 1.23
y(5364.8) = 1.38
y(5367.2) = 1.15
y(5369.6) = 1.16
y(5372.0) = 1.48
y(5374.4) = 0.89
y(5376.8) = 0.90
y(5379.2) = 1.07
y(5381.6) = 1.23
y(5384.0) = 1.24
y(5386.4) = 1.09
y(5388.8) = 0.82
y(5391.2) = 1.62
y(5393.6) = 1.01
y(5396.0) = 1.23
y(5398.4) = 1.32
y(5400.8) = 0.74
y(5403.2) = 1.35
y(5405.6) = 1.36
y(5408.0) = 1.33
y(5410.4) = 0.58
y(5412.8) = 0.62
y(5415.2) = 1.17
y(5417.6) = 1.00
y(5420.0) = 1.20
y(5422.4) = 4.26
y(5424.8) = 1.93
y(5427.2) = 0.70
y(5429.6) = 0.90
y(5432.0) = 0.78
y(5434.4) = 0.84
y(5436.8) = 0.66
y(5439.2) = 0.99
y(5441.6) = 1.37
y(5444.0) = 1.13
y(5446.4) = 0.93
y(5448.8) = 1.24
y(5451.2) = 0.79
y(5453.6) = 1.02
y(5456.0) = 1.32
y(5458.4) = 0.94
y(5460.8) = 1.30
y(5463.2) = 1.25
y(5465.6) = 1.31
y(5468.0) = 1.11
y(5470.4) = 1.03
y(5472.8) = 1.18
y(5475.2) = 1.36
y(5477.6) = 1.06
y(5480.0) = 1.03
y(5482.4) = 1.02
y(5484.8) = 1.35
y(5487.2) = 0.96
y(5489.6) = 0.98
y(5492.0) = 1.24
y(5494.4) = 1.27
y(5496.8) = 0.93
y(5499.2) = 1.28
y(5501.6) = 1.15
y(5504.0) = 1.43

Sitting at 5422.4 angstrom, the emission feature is Hbeta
